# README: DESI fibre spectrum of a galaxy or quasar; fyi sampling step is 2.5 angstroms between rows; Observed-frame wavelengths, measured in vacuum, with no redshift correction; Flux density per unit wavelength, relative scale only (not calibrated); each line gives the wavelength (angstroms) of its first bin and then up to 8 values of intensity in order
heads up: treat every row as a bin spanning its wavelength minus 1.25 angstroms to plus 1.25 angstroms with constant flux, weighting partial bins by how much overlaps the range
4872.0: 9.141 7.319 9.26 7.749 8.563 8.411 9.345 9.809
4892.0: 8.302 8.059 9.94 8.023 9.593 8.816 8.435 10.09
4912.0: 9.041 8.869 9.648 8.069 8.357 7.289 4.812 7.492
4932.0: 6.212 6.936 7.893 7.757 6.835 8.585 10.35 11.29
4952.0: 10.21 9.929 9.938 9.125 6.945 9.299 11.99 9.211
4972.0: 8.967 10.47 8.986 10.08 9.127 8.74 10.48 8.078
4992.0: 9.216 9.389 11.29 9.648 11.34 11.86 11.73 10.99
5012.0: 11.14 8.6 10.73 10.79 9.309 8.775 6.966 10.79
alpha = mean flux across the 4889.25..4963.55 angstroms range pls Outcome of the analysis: 8.54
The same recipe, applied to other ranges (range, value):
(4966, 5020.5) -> 10.1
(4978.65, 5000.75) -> 9.55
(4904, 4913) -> 9.12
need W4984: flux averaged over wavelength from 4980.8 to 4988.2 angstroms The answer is 9.44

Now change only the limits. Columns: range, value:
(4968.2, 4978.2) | 9.42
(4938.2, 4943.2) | 7.31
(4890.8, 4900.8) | 8.59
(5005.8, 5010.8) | 11.4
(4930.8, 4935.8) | 6.59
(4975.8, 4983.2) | 9.4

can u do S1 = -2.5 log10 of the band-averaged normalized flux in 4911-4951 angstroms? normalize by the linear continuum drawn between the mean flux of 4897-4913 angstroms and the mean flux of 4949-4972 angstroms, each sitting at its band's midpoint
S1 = 0.16 mag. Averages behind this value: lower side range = 9.07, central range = 8.1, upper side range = 9.68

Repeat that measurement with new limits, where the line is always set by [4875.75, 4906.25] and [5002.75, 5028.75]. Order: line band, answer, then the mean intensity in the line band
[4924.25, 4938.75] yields 0.34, 6.77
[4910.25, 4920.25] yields 0.01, 9.01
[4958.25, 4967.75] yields 0.04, 9.2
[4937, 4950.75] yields 0.06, 8.87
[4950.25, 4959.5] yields -0.05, 9.97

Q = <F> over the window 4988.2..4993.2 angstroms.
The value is 8.66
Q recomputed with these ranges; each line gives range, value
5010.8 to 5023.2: 10.1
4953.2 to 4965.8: 9.06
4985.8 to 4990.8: 9.27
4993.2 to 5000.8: 10.1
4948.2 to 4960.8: 10.1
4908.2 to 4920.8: 9.14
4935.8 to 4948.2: 8.28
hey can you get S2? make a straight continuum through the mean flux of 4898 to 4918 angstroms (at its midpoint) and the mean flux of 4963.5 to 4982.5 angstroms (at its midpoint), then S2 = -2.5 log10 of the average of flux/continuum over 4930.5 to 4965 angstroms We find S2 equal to 0.11 mag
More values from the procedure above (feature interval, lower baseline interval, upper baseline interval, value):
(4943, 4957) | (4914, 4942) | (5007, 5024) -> -0.214 mag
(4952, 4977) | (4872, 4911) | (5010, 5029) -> -0.035 mag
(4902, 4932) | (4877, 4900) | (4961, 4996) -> 0.089 mag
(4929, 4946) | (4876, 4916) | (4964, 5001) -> 0.242 mag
